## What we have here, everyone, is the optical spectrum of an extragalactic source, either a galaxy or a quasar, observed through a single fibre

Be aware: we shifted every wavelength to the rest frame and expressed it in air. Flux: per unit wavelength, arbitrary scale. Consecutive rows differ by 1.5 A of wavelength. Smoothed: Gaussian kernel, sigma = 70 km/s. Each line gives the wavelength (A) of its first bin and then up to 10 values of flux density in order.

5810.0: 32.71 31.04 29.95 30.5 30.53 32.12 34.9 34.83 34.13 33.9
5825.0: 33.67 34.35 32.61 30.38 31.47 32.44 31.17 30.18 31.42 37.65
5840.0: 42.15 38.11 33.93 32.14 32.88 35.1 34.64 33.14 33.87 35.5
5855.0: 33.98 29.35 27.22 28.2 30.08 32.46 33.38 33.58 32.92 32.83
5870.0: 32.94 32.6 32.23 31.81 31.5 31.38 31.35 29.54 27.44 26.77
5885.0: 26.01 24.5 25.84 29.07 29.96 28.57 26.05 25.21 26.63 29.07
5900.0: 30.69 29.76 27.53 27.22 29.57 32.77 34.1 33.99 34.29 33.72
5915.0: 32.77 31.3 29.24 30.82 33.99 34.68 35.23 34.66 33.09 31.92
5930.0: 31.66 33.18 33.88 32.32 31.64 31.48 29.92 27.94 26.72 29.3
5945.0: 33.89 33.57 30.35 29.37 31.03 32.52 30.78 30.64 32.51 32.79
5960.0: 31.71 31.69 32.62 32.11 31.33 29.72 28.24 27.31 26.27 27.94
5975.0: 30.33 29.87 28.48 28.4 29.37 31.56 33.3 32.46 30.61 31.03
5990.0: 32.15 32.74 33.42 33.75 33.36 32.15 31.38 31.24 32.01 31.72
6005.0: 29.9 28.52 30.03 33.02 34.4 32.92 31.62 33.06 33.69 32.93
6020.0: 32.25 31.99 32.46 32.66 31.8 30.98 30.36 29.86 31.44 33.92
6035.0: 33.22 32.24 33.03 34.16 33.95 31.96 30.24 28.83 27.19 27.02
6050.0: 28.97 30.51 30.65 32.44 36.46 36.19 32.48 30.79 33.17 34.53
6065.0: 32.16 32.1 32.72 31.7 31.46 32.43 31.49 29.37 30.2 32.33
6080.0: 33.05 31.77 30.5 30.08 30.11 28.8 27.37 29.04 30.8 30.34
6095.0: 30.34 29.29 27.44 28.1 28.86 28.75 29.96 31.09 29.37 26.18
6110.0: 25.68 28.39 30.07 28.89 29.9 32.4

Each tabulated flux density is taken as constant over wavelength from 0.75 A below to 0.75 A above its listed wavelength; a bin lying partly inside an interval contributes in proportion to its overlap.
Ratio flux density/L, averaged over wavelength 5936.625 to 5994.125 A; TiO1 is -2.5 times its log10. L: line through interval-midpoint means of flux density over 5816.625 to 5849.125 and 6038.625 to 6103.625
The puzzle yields 0.05 mag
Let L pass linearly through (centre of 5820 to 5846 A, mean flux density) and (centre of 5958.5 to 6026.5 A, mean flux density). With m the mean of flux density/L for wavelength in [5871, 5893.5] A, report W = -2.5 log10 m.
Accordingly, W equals 0.13 mag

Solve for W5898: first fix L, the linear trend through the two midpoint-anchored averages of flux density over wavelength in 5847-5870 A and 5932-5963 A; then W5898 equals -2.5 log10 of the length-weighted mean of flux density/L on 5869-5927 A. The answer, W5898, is 0.050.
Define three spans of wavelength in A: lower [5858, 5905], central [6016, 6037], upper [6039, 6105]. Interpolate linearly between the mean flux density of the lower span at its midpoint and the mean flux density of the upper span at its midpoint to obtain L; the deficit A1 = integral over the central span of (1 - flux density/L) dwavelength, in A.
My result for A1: -1.1 A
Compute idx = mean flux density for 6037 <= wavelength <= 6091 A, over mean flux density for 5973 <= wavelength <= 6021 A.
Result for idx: 0.99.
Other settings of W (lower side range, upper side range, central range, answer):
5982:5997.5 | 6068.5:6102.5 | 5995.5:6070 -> -0.02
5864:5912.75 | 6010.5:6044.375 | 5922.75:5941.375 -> -0.05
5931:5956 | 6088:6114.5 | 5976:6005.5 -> -0.04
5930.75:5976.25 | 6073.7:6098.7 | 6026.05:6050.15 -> -0.03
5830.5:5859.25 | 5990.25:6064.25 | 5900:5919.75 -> 0.05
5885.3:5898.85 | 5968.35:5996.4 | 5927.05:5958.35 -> -0.08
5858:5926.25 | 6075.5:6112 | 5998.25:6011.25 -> -0.04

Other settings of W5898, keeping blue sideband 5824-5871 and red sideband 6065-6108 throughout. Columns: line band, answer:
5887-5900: 0.17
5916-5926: -0.02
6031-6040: -0.07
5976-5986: 0.04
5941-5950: 0.05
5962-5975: 0.08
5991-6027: -0.03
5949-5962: 0.01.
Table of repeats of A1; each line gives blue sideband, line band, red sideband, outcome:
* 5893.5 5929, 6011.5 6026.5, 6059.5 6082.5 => -0.4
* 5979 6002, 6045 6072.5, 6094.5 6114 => -1.6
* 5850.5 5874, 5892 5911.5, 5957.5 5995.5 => 1.4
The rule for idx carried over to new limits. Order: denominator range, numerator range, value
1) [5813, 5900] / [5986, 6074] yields 1.01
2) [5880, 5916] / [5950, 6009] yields 1.06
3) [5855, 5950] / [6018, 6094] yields 1.02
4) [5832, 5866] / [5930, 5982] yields 0.92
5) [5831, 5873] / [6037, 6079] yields 0.96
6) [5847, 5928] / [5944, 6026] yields 1.01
